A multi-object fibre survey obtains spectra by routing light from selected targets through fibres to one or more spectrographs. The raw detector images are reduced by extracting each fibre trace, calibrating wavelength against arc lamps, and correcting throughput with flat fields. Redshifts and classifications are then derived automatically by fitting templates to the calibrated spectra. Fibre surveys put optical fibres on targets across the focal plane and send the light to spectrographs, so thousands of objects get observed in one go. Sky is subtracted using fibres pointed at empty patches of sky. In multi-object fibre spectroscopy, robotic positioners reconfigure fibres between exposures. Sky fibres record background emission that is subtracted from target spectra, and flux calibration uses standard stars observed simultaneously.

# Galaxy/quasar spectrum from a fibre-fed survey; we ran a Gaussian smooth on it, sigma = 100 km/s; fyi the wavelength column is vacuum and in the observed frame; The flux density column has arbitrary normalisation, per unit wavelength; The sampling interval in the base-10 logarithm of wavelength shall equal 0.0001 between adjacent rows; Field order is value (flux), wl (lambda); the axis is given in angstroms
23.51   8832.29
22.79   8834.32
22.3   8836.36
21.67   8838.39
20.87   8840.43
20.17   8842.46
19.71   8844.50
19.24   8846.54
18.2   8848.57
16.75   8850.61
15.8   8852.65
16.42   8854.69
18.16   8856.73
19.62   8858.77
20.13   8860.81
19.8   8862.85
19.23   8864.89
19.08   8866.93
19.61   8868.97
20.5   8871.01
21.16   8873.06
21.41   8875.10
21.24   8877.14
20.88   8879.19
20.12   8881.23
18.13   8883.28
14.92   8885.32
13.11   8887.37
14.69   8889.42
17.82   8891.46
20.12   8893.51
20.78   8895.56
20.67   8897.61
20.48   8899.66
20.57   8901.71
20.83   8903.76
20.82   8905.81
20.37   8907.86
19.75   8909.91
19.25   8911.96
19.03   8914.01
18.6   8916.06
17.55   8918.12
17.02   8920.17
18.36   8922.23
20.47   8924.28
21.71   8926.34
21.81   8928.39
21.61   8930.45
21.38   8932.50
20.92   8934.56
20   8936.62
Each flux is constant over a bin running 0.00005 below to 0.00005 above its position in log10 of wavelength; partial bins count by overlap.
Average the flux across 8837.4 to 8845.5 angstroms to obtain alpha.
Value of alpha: 20.6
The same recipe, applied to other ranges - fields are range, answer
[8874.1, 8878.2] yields 21.3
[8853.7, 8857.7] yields 17.3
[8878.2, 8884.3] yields 19.7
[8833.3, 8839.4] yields 22.3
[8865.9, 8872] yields 19.7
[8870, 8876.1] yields 21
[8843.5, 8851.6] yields 18.5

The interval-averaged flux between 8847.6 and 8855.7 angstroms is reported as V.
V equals 16.8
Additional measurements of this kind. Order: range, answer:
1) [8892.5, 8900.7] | 20.5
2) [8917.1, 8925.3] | 18.4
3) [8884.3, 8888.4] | 14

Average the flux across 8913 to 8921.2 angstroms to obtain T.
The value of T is 18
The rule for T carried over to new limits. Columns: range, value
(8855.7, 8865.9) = 19.4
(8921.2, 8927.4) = 20.2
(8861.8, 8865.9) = 19.5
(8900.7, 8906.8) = 20.7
